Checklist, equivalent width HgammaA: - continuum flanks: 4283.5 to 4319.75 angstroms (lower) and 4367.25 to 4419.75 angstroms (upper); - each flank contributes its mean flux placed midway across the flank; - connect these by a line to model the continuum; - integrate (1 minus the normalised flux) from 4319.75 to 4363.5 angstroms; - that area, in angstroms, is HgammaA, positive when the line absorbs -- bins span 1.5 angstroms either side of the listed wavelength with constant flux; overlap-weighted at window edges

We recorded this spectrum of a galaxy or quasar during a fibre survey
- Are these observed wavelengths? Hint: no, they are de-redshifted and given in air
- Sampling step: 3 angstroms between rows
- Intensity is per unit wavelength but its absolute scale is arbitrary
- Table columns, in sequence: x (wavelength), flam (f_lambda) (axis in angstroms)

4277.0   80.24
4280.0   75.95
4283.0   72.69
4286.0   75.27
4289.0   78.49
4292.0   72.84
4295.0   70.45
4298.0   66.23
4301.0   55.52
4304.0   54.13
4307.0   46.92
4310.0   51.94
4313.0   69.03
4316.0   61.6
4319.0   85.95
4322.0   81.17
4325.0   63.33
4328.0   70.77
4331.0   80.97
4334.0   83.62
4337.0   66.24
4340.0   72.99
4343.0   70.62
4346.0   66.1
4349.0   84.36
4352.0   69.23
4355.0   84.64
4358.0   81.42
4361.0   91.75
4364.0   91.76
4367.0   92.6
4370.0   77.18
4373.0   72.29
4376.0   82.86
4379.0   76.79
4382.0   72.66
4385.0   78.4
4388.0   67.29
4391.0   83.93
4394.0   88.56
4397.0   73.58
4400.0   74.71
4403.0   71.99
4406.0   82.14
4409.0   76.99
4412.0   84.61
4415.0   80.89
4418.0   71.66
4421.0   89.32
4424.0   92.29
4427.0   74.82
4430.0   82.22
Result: -3.6 angstroms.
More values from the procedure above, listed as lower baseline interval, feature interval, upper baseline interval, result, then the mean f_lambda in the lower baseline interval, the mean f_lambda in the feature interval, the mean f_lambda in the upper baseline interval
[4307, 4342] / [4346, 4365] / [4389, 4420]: -2.17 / 70.5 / 82.2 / 78.9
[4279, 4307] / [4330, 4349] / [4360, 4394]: 0.22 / 67.8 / 74.1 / 80.9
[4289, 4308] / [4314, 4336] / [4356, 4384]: -1.58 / 62.8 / 75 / 82.1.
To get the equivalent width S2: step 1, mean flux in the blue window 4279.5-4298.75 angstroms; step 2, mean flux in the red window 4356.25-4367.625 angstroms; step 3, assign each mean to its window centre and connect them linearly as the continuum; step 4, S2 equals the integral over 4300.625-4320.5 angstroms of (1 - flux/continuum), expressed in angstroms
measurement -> 4.3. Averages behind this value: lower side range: 73.3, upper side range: 89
